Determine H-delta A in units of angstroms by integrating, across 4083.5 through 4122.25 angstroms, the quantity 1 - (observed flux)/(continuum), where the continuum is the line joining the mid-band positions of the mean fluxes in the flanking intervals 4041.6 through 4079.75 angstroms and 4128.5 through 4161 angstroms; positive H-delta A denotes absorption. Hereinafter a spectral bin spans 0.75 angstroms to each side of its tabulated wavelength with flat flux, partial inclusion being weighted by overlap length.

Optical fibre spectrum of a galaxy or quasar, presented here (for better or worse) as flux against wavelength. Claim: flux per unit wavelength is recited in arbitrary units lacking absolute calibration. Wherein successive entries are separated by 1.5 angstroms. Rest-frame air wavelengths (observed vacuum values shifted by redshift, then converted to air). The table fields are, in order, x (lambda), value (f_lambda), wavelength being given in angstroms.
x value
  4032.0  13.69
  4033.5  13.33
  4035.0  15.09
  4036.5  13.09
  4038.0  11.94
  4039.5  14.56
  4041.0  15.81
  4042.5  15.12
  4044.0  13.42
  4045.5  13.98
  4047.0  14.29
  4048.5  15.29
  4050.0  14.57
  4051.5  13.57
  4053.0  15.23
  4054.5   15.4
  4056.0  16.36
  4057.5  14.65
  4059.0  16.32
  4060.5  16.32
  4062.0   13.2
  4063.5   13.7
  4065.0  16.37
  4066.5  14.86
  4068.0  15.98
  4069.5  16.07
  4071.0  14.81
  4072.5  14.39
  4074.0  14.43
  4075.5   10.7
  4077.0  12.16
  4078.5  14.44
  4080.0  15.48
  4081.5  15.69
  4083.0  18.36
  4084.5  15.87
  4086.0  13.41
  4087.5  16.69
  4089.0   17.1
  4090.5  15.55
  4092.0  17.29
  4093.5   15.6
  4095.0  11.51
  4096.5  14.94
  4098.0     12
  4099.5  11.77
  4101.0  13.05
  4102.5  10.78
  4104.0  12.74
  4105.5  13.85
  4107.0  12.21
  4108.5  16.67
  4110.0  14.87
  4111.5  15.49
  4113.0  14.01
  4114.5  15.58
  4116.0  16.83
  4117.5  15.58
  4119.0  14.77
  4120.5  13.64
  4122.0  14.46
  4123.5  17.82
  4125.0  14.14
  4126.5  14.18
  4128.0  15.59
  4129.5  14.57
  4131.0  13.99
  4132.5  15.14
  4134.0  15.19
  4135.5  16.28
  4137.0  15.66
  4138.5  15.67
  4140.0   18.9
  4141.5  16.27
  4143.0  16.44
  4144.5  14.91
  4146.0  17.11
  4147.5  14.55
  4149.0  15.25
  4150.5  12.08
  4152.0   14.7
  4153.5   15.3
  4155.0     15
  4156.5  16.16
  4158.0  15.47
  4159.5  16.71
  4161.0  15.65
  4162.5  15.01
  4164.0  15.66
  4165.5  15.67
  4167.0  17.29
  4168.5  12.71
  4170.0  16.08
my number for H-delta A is 1.5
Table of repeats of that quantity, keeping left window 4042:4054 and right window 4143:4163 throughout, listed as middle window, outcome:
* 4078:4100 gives -0.5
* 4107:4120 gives -0.3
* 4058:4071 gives -0.7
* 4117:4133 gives 0.2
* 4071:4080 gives 0.7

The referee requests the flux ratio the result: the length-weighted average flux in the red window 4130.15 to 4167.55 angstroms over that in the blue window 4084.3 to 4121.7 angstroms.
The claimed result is 1.1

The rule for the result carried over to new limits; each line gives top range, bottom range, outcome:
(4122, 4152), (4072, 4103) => 1.07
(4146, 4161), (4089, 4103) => 1.09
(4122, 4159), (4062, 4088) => 1.04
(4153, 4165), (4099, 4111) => 1.17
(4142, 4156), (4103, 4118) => 1.03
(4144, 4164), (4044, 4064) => 1.03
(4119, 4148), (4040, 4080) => 1.05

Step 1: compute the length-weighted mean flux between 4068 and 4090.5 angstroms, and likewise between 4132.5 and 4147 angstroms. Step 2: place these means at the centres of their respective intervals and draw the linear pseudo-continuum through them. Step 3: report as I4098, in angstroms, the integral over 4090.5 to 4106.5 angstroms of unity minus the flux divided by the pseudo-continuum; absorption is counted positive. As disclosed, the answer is 2.0 angstroms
